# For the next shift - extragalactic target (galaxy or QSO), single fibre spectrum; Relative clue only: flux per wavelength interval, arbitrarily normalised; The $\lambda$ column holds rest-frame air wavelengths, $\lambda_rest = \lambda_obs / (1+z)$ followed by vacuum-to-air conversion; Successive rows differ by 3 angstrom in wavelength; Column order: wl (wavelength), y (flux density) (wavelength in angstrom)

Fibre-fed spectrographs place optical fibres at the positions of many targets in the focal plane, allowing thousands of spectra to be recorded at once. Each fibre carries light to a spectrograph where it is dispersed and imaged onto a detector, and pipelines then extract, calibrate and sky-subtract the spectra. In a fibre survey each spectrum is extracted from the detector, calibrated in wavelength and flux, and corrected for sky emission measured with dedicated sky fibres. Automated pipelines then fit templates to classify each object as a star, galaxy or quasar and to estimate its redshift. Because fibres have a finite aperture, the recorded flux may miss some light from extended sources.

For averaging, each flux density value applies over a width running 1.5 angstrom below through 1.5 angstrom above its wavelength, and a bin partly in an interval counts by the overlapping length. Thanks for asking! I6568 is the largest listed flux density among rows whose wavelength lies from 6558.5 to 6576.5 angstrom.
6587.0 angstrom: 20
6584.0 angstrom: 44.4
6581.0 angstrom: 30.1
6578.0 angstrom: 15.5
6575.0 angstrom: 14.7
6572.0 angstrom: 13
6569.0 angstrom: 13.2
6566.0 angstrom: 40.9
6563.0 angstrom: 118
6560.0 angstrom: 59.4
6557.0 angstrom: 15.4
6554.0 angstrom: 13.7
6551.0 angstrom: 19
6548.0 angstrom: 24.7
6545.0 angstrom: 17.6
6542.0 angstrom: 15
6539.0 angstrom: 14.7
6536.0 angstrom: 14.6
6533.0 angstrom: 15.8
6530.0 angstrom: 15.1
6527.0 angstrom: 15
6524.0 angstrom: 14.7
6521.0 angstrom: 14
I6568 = 118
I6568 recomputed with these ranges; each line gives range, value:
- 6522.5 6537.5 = 15.8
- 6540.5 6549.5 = 24.7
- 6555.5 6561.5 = 59.4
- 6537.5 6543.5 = 15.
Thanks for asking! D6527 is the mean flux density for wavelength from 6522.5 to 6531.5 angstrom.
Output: 14.9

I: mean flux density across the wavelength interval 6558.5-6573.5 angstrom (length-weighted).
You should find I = 48.9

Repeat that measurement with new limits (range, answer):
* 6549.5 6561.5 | 26.9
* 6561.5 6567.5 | 79.5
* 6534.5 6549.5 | 17.3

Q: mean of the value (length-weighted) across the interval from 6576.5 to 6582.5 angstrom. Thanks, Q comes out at 22.8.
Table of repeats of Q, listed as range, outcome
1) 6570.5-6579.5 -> 14.4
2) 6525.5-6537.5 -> 15.1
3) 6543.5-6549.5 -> 21.2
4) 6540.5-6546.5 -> 16.3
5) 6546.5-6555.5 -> 19.1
